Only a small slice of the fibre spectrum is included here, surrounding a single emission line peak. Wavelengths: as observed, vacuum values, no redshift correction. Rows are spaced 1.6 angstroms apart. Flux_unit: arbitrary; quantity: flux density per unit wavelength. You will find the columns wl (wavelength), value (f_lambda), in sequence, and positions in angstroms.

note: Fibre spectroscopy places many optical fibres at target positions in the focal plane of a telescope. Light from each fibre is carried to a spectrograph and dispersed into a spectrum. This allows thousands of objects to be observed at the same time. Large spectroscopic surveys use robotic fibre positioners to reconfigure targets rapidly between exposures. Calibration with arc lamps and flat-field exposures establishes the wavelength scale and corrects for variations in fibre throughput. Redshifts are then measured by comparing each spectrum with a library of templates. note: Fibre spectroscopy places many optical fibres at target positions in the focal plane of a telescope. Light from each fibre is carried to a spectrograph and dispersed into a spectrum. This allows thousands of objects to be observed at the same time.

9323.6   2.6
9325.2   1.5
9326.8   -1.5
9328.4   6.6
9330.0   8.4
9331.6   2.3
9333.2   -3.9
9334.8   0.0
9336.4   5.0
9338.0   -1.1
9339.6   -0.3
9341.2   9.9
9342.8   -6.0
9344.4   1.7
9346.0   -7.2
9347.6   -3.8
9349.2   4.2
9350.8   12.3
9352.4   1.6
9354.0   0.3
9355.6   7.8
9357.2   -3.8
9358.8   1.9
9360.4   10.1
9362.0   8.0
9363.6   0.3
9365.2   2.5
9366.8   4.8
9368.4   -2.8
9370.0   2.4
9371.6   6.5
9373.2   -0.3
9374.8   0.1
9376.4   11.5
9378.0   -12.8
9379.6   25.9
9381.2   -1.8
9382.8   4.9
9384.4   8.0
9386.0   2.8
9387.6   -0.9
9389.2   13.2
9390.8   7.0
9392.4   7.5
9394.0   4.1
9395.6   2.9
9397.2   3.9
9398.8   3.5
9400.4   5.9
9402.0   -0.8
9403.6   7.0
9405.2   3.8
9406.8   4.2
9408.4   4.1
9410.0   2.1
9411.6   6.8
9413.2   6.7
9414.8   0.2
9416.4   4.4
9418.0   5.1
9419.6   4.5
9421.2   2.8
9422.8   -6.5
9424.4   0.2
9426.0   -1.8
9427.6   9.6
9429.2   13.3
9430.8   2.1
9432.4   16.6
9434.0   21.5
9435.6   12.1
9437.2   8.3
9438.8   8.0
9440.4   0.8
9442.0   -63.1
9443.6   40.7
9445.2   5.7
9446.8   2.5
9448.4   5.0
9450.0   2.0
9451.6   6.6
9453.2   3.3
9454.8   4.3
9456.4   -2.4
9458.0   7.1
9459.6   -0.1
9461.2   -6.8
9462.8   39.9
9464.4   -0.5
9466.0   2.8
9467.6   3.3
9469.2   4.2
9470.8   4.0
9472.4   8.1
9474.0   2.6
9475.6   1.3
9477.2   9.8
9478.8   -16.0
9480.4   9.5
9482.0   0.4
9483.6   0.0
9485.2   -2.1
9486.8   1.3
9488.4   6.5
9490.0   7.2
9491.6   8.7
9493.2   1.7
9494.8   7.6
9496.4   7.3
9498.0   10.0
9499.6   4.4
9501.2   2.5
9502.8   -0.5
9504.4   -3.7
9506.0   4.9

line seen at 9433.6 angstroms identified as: H-beta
